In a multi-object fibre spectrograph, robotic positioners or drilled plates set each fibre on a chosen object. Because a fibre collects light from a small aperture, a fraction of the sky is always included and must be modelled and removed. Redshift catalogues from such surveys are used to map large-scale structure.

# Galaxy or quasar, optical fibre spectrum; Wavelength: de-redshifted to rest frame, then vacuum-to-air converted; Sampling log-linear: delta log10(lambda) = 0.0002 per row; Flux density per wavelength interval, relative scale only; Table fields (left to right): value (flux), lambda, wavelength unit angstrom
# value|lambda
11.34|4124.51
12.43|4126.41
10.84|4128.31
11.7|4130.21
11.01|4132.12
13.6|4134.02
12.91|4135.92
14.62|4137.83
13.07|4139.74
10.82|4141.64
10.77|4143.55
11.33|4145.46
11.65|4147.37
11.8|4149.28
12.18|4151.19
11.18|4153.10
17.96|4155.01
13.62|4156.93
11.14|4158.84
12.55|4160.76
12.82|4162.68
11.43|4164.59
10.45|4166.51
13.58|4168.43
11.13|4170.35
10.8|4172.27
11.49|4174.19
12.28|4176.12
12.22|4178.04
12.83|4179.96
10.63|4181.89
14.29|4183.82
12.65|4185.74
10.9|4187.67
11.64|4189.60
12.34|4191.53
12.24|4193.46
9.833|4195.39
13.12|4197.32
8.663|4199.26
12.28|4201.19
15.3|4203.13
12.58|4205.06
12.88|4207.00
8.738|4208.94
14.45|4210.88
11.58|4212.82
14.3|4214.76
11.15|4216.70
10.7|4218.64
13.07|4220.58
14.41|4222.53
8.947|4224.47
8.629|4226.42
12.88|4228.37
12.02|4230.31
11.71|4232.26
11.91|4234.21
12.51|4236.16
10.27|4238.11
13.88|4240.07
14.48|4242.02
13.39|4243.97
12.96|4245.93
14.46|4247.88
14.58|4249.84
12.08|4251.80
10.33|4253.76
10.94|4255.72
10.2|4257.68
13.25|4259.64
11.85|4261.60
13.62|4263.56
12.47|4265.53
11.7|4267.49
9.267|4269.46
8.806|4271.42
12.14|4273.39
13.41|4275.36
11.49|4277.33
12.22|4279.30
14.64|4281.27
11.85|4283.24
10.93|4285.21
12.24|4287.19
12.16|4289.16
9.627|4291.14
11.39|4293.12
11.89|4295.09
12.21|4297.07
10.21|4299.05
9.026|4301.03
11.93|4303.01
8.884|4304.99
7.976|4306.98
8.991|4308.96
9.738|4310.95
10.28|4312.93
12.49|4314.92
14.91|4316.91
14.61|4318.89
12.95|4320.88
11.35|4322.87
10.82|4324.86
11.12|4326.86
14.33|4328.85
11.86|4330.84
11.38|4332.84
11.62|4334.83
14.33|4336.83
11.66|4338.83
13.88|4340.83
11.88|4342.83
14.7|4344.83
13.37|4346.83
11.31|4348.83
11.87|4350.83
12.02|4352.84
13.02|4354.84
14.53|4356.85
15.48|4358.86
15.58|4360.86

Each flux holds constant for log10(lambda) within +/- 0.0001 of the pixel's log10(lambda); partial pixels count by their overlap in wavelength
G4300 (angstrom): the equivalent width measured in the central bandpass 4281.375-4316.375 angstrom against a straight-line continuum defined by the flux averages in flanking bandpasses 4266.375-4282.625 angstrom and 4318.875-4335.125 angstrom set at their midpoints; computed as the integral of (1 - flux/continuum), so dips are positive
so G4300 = 3.09 angstrom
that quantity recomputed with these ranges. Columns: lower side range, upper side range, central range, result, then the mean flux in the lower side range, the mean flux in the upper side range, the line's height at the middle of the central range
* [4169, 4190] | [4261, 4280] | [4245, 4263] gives -0.9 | 11.9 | 11.7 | 11.7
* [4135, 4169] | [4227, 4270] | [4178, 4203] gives 0.9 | 12.4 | 12.3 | 12.4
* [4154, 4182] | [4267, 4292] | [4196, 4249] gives -1.2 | 12.4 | 11.6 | 12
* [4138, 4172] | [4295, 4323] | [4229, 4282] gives -3.3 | 12.2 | 11.1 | 11.5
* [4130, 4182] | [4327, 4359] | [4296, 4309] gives 2.8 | 12.2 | 12.8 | 12.7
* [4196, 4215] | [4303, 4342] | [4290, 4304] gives 1.1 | 12.3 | 11.8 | 11.9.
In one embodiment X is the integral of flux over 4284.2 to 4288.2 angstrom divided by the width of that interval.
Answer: 11.6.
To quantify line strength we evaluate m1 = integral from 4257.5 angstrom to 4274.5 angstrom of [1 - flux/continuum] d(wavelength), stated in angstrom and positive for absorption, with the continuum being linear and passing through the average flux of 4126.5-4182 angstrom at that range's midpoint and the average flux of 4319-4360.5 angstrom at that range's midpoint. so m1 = 1.33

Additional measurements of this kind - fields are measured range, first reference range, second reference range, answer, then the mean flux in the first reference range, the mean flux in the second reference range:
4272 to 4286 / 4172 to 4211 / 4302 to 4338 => -0.7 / 12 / 11.6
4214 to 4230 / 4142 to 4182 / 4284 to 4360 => 0.4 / 12.1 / 11.9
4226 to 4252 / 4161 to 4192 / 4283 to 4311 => -3.2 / 12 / 10.6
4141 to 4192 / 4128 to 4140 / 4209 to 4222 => 1.6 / 12.6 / 12.3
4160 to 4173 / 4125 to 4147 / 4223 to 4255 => 0.3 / 12.1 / 12.2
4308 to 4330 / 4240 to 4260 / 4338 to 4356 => 1.2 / 12.7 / 12.7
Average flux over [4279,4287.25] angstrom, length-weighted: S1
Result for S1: 12.4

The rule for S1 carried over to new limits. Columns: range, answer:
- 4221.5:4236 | 11.6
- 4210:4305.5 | 11.9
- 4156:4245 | 12.1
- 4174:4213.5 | 12.1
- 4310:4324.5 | 12.3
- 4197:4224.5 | 12.2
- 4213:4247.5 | 12.2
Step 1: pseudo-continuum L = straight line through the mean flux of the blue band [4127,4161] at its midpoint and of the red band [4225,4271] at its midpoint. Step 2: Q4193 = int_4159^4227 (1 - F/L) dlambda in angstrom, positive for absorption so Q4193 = 1.7 angstrom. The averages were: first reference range 12.4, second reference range 12.1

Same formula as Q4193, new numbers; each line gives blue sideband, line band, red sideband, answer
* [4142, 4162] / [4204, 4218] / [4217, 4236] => -0.5 angstrom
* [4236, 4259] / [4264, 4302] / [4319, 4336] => 2.6 angstrom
